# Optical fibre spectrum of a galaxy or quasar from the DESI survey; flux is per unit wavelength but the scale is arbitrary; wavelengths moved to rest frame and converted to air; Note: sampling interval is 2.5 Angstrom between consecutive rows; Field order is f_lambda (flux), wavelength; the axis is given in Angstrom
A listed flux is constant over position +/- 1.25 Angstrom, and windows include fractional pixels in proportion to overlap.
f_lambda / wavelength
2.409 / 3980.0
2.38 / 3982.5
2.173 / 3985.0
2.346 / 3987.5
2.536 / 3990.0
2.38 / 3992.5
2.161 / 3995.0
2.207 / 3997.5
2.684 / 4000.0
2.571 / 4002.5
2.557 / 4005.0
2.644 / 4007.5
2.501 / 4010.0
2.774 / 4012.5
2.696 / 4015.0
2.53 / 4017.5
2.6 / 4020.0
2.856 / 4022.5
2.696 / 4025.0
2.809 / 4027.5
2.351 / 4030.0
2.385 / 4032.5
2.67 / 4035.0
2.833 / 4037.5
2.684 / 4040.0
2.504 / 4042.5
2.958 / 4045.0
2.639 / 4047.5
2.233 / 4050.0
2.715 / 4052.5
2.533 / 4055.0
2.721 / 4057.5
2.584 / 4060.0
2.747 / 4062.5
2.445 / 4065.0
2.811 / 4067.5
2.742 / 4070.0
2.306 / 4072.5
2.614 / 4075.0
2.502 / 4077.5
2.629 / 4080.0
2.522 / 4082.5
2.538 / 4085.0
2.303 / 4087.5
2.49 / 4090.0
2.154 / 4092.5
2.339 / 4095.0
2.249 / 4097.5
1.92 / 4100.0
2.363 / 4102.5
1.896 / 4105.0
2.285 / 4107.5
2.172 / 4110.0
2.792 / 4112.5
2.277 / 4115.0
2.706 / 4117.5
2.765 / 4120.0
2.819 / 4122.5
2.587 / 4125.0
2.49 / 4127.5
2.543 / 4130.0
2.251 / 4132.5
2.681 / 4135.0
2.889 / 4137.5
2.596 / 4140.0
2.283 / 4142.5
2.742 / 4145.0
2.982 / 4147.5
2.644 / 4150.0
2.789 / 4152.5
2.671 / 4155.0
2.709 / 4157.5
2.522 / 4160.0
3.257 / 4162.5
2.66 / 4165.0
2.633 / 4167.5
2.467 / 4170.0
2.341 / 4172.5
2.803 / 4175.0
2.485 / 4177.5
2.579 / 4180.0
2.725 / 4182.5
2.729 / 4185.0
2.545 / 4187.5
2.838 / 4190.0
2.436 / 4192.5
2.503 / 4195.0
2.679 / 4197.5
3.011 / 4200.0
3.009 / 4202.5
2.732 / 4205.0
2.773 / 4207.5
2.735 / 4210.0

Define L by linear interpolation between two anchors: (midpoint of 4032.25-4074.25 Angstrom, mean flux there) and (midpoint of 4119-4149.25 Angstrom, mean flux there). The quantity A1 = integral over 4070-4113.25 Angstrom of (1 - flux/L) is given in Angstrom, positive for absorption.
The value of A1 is 4.4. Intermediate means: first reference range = 2.62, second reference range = 2.63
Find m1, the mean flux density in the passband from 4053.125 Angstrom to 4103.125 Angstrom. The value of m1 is 2.48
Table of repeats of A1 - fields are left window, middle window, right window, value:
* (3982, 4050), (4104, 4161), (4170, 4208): 1.32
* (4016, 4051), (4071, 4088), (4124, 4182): 0.85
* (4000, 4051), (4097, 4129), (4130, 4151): 2.60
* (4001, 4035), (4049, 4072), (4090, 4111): -2.05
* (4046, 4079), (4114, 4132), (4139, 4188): 0.29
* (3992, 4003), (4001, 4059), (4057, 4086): -3.50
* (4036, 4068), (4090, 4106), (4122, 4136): 2.48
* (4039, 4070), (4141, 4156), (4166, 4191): -0.38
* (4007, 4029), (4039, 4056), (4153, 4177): 0.42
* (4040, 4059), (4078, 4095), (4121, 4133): 1.03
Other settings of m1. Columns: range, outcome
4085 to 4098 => 2.33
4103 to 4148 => 2.53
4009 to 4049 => 2.65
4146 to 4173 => 2.71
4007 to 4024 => 2.66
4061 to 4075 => 2.61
